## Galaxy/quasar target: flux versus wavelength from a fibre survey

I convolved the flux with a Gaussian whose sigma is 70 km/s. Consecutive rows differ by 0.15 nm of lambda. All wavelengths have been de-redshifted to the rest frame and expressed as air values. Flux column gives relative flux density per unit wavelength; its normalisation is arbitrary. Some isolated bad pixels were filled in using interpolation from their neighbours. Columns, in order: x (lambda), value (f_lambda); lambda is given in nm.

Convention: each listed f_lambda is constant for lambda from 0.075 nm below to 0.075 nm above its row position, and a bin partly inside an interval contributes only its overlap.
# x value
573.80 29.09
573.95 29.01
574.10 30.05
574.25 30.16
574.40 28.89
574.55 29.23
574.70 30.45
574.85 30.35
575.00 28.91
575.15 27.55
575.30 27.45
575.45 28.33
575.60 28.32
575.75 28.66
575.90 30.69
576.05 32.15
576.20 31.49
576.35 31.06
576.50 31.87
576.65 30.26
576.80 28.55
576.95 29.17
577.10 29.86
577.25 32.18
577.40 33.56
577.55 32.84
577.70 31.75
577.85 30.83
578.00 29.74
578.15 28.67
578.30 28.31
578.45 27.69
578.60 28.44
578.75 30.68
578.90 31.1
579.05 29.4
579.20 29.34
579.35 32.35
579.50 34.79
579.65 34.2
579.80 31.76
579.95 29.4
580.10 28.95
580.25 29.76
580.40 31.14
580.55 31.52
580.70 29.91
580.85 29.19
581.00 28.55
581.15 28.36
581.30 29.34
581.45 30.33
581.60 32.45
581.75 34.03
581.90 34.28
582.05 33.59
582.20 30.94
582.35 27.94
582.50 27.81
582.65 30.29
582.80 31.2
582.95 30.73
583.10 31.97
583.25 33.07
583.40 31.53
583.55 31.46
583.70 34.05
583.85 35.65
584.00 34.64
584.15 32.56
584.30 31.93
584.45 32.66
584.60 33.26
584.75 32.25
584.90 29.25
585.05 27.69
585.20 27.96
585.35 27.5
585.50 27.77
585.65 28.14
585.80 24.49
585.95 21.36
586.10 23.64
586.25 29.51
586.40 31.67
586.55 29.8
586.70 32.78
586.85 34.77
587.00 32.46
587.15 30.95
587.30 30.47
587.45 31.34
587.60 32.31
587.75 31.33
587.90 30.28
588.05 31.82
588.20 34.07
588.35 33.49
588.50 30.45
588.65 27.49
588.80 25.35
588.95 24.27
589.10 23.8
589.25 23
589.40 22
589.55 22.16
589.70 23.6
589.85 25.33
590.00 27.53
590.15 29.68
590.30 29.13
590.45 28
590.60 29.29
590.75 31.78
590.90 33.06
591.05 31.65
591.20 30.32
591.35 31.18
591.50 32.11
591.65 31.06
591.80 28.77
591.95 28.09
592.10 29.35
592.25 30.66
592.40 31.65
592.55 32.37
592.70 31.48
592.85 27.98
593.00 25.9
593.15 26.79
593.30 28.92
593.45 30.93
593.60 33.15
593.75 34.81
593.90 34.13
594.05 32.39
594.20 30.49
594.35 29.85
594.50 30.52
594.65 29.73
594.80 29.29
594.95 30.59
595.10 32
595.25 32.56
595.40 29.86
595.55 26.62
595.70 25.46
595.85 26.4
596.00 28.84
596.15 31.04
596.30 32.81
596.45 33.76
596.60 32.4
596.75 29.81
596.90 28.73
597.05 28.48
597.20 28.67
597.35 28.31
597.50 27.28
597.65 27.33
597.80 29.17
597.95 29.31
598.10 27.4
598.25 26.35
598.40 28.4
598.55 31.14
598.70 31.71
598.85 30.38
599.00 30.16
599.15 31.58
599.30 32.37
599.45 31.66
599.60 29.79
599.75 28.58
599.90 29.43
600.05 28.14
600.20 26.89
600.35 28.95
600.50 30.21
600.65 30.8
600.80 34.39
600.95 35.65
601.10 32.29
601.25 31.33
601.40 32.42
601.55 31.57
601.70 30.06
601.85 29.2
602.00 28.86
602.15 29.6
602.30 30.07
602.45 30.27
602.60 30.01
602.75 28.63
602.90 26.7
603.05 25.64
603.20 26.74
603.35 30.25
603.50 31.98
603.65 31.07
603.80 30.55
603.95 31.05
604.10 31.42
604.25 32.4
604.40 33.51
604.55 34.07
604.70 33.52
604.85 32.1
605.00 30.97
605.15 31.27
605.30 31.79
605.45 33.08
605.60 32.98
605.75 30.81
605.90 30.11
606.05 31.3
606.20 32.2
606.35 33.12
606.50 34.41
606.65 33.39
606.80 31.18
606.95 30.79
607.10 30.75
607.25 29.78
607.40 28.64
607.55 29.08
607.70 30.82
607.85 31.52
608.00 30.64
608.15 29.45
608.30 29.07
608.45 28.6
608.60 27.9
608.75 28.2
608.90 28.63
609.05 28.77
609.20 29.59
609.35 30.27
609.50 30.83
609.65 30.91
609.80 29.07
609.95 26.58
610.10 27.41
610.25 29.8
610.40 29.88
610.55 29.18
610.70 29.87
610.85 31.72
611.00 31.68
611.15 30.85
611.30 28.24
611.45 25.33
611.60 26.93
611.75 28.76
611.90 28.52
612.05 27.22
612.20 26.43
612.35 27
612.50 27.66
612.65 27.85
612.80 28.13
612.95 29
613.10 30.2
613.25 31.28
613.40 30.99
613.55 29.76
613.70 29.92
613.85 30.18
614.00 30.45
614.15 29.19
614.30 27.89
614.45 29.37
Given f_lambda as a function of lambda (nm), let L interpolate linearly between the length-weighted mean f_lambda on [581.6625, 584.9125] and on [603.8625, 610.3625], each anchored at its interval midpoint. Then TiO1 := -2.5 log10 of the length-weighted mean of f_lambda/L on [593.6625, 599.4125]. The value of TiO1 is 0.047 mag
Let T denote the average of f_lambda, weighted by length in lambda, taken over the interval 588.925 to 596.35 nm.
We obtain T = 29.3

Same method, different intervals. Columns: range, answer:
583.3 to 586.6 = 30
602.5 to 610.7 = 30.4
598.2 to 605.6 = 30.6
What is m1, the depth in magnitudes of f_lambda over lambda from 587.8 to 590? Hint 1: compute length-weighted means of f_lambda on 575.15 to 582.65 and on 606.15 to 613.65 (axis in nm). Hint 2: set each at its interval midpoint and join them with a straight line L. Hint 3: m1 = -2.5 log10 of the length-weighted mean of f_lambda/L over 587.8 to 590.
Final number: 0.12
